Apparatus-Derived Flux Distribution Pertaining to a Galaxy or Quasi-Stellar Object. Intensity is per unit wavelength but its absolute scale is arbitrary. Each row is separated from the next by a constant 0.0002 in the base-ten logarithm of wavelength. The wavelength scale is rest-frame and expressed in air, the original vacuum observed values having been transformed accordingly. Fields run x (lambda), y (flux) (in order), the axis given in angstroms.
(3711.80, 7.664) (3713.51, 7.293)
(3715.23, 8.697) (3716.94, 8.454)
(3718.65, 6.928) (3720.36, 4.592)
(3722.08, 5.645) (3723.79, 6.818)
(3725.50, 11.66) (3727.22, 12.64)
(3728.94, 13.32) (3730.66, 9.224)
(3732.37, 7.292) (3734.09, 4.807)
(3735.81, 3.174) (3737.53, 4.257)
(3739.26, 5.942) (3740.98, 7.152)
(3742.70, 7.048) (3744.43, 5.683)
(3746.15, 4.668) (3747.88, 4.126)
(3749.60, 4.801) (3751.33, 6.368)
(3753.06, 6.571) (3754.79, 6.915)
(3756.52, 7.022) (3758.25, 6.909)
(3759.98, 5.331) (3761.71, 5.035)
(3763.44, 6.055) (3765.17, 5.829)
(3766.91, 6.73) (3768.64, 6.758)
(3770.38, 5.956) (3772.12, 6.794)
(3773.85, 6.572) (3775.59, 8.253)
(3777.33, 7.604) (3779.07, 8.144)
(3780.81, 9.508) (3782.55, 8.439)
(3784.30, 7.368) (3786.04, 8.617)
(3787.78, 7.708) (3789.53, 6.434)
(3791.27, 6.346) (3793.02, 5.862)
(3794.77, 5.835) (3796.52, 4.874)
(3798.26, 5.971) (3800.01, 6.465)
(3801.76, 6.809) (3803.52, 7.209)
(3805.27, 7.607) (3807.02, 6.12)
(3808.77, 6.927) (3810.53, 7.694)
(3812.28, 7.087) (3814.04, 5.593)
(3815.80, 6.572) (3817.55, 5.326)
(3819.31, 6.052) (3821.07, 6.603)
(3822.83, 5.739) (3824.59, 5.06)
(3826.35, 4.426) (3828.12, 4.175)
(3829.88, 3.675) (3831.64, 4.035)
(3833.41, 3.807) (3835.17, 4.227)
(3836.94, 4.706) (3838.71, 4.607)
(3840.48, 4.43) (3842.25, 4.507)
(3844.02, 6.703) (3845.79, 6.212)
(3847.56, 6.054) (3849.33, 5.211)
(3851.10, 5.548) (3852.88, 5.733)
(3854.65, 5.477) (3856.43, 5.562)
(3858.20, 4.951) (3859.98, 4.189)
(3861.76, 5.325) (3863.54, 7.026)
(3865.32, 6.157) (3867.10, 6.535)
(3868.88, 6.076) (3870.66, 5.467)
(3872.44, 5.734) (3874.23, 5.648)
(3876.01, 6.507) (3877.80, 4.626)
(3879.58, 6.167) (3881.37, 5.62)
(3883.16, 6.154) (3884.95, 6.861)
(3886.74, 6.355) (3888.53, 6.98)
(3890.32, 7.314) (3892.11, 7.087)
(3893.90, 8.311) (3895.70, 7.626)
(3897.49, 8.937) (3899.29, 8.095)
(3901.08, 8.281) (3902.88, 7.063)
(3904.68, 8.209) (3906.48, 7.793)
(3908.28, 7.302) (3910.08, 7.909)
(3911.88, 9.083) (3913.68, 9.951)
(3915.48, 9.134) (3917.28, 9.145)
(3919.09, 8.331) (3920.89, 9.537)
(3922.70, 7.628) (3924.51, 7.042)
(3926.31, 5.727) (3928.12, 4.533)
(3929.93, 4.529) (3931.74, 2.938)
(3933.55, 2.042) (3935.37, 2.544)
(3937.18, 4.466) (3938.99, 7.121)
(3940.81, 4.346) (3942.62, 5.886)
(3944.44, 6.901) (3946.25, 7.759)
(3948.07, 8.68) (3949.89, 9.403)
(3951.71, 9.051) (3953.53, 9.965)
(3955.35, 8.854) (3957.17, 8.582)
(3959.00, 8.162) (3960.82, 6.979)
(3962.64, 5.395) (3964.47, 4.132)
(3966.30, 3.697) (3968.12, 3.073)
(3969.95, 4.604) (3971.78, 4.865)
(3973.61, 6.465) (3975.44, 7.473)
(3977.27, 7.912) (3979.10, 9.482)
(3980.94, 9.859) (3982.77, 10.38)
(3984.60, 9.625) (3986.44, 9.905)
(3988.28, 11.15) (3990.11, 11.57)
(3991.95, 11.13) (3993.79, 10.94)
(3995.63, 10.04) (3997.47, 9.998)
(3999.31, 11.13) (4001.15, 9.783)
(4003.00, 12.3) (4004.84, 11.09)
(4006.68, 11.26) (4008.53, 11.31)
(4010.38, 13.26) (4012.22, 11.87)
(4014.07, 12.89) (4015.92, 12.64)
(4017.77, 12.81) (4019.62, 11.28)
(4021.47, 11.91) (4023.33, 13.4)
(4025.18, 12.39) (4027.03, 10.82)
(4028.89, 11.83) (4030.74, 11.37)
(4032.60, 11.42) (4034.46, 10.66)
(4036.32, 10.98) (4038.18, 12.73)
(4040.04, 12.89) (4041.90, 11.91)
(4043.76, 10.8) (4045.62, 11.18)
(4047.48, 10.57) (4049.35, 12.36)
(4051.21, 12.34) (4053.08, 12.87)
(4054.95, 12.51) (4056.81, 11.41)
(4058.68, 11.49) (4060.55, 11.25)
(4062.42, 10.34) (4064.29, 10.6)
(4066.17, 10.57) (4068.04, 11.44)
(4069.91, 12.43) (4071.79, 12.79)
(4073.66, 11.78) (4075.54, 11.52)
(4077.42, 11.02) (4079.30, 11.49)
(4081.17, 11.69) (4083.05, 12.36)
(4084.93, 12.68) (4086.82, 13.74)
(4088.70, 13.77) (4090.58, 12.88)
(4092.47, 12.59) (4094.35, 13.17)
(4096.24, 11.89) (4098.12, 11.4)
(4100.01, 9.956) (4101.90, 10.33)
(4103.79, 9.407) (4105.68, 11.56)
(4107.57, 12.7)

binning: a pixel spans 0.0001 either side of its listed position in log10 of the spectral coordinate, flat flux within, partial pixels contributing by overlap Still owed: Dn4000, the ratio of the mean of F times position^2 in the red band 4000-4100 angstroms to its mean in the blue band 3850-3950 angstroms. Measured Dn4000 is 1.95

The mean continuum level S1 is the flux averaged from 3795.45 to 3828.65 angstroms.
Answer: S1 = 6.14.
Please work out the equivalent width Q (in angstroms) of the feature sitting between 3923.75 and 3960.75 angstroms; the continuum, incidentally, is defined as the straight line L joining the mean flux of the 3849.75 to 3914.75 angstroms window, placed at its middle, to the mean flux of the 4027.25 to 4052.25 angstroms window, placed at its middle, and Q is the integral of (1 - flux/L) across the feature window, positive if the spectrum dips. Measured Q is 9.45 angstroms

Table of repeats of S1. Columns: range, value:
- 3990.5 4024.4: 11.6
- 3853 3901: 6.36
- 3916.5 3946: 5.82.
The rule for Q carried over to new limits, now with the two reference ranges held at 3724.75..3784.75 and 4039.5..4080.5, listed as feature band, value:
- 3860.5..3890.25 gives 9.2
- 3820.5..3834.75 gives 6.1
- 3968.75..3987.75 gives 4.3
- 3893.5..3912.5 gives 2.4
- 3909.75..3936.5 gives 8.1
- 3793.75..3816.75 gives 3.6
